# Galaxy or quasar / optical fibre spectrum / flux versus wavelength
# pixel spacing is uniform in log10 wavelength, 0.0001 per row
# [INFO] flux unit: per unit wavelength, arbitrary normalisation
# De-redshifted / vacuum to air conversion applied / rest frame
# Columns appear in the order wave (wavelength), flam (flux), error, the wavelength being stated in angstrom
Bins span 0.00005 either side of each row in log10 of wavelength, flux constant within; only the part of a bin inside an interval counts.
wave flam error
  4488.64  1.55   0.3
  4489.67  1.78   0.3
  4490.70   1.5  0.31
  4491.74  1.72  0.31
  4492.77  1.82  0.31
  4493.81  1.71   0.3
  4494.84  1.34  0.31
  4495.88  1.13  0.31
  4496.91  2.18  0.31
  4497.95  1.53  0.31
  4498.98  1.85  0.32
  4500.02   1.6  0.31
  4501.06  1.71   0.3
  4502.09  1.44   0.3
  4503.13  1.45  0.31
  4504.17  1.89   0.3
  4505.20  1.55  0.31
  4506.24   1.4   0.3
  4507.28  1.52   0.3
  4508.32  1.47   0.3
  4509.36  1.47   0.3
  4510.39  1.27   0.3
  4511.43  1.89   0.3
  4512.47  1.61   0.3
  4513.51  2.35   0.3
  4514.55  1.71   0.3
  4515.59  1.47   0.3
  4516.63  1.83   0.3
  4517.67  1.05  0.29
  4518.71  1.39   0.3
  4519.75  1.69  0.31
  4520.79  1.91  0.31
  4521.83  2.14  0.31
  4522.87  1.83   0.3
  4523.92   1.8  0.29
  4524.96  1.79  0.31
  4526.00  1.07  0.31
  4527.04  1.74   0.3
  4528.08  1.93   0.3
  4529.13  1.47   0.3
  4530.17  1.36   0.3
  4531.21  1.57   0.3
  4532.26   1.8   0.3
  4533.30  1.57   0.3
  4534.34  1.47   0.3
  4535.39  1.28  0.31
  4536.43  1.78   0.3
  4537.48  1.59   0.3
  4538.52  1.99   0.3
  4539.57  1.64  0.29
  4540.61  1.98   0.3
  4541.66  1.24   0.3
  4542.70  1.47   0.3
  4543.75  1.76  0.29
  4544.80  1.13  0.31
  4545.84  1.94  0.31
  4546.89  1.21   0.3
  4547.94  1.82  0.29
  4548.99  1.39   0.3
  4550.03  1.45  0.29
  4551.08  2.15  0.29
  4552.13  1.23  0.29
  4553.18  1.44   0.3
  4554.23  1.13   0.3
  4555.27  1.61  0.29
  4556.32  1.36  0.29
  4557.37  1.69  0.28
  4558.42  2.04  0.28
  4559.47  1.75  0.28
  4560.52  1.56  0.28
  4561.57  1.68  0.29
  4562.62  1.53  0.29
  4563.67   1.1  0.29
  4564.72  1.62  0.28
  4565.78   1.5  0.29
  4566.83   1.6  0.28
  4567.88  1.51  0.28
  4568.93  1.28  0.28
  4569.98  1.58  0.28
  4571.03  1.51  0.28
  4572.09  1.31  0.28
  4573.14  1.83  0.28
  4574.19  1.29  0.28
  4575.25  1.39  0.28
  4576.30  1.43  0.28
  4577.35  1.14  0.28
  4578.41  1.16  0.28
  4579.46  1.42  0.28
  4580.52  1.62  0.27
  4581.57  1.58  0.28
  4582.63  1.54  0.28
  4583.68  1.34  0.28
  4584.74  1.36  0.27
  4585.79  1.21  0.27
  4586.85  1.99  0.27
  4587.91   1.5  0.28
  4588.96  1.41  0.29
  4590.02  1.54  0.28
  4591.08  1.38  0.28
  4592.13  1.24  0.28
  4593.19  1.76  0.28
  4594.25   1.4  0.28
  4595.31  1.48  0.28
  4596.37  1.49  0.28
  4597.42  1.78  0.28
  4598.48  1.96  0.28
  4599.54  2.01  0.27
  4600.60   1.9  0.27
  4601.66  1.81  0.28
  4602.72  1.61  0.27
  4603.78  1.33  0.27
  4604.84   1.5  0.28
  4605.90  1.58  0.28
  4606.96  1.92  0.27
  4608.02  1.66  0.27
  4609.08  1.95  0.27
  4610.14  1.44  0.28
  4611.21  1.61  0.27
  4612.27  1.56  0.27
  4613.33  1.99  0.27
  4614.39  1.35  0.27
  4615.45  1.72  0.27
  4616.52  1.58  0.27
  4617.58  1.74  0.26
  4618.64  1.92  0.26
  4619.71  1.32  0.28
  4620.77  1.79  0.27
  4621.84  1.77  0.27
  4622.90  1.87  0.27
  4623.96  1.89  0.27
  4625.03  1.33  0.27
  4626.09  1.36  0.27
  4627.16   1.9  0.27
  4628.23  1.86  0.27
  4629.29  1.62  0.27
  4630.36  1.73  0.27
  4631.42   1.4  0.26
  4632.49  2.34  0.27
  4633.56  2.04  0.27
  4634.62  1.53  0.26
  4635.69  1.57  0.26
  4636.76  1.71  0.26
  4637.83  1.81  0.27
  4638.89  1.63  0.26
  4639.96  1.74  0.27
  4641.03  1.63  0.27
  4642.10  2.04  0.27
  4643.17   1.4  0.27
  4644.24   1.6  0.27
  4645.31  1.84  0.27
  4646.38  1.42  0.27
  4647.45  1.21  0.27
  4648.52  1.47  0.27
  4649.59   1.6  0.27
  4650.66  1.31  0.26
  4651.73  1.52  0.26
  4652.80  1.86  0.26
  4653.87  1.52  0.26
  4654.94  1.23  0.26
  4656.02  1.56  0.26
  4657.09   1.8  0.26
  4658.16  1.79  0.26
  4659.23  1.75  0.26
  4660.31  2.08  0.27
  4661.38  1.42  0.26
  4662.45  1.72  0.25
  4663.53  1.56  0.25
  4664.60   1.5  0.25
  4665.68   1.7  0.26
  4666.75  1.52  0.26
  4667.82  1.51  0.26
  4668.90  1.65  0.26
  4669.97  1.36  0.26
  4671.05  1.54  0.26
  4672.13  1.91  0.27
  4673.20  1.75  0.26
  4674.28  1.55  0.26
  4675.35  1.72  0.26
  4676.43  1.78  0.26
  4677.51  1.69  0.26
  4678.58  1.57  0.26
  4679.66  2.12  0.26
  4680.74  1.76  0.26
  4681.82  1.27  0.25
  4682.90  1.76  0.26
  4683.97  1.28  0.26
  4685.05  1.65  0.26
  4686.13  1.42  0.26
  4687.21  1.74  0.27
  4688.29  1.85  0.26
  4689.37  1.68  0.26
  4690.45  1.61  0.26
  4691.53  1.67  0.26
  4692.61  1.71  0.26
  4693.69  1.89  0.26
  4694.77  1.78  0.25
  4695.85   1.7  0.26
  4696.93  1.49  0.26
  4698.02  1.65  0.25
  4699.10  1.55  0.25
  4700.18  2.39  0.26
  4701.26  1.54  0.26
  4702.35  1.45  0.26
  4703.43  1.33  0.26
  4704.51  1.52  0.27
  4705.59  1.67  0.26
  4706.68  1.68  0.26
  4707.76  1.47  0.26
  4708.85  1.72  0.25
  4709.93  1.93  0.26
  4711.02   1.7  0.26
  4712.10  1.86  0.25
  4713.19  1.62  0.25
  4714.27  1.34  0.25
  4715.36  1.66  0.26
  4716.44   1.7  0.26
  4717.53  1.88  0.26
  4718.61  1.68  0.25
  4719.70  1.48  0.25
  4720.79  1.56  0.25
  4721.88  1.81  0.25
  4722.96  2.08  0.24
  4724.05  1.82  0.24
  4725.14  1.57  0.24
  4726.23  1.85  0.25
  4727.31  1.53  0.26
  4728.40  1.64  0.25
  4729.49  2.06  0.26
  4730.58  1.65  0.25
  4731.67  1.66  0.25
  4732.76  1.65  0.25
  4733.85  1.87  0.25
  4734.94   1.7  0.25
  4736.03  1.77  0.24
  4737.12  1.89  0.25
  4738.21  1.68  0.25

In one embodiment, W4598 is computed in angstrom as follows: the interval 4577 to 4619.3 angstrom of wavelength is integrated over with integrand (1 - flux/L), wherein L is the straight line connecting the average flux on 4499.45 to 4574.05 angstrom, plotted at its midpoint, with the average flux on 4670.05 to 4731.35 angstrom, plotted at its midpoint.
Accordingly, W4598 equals 0.92 angstrom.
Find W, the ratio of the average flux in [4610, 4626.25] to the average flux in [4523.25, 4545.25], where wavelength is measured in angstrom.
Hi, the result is 1.04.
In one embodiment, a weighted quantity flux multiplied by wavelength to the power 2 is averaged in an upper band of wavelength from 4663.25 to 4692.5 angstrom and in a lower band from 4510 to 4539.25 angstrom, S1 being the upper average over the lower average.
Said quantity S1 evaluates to 1.1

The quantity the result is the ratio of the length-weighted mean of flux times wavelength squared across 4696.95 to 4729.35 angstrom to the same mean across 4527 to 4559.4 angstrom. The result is 1.1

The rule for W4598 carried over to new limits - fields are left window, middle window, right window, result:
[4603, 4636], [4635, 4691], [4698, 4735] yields 1.99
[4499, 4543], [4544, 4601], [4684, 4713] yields 4.02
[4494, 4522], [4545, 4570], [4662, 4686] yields 1.21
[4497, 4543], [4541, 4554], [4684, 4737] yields 0.99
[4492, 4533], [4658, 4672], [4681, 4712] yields 0.18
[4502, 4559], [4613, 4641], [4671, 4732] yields -0.99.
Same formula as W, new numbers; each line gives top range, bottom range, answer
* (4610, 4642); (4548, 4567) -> 1.10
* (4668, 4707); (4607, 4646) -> 0.97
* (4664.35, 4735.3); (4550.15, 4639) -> 1.05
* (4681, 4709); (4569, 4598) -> 1.11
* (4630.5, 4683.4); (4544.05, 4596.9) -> 1.10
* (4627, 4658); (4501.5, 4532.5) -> 1.01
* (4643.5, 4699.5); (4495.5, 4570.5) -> 1.02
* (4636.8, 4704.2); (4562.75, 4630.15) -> 1.04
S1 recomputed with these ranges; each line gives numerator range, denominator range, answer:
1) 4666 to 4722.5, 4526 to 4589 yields 1.15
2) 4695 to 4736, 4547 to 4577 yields 1.19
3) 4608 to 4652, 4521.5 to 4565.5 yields 1.08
